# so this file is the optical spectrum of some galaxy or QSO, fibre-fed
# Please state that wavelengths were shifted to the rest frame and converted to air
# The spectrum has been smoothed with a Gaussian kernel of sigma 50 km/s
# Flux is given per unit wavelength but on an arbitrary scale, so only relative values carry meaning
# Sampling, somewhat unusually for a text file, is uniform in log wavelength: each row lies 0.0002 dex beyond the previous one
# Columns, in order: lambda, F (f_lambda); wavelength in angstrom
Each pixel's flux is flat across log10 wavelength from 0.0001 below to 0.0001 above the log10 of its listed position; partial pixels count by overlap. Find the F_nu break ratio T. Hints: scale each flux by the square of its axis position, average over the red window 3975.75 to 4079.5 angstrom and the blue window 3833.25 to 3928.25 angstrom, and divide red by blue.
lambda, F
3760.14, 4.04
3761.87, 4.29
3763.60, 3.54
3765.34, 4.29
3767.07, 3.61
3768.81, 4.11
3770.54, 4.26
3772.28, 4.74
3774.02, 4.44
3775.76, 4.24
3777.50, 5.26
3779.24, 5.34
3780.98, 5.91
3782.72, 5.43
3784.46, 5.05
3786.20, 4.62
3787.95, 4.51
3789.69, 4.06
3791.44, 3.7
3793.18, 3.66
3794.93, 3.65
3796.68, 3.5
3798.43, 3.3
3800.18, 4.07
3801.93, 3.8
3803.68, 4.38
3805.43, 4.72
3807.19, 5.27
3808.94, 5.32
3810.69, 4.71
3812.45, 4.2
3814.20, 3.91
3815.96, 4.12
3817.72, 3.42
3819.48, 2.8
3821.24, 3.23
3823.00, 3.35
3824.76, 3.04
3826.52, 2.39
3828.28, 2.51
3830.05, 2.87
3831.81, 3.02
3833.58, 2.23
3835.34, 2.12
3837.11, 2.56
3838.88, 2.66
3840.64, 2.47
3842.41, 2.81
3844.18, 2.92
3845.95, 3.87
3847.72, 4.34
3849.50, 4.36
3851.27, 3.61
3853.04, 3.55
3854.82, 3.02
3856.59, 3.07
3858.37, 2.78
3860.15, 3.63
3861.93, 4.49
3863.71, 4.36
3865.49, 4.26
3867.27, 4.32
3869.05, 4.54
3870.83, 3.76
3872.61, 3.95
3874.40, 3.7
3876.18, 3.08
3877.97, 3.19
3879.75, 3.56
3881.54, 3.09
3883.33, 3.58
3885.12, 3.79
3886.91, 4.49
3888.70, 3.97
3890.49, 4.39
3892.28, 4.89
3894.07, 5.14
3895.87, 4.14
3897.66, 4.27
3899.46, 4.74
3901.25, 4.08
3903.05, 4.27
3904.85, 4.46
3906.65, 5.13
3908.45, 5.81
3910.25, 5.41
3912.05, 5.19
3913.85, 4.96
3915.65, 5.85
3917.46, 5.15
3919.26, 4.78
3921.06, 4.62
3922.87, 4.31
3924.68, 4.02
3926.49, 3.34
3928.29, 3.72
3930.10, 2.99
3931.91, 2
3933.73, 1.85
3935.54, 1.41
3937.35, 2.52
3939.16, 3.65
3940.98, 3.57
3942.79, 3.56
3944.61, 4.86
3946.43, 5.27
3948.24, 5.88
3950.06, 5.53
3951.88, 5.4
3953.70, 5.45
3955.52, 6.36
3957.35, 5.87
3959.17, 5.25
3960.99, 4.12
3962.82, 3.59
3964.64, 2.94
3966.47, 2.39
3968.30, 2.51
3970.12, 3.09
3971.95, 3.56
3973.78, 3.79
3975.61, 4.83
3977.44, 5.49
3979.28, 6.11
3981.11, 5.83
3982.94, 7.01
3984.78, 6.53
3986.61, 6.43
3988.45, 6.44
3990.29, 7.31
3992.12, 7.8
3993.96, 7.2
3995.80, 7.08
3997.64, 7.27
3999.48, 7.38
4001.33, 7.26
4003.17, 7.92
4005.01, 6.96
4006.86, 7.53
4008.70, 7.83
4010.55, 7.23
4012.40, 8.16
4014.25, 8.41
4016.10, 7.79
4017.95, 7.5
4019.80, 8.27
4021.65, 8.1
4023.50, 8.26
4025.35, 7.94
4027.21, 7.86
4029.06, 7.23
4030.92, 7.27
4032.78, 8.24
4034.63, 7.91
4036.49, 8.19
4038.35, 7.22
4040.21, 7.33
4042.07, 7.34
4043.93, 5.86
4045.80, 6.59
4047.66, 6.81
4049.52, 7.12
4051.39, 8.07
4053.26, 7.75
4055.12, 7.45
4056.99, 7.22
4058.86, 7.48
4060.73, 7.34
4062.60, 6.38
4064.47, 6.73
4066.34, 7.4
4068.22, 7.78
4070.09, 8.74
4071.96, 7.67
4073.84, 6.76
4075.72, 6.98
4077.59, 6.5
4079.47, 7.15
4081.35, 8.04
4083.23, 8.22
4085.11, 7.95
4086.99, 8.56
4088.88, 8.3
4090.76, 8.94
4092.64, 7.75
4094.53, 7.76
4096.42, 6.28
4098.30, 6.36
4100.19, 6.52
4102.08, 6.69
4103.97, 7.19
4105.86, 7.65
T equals 1.96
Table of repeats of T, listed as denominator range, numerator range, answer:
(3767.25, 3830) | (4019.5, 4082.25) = 2.05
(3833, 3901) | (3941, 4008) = 1.60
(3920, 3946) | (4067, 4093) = 2.50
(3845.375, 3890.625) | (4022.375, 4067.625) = 2.13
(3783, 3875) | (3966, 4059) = 2.06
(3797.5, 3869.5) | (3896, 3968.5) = 1.27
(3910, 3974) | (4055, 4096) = 1.97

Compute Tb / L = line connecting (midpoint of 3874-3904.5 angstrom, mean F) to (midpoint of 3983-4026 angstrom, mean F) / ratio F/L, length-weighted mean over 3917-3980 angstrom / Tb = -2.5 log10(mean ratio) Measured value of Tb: 0.38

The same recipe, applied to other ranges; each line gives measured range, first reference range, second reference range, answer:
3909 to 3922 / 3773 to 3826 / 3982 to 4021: 0.17 mag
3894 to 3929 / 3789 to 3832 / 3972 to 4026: 0.18 mag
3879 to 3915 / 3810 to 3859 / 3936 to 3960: -0.10 mag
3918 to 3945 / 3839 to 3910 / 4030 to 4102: 0.41 mag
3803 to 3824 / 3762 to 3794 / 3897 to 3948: 0.08 mag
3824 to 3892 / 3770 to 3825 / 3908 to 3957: 0.24 mag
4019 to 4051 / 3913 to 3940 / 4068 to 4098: -0.17 mag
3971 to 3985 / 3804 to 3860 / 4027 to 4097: 0.13 mag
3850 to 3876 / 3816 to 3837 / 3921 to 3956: -0.17 mag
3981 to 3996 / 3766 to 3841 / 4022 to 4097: -0.06 mag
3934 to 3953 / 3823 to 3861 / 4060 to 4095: 0.23 mag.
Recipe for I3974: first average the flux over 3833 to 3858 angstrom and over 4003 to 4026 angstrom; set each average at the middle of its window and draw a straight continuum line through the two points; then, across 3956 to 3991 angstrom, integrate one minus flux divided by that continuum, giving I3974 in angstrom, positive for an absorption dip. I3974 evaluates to 9.5 angstrom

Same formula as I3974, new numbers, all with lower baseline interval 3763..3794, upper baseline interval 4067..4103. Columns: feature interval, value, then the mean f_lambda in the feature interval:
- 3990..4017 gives -3.3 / 7.55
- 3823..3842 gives 9.1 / 2.63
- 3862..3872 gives 2.1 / 4.26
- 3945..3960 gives 1.5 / 5.6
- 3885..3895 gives 2.0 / 4.5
